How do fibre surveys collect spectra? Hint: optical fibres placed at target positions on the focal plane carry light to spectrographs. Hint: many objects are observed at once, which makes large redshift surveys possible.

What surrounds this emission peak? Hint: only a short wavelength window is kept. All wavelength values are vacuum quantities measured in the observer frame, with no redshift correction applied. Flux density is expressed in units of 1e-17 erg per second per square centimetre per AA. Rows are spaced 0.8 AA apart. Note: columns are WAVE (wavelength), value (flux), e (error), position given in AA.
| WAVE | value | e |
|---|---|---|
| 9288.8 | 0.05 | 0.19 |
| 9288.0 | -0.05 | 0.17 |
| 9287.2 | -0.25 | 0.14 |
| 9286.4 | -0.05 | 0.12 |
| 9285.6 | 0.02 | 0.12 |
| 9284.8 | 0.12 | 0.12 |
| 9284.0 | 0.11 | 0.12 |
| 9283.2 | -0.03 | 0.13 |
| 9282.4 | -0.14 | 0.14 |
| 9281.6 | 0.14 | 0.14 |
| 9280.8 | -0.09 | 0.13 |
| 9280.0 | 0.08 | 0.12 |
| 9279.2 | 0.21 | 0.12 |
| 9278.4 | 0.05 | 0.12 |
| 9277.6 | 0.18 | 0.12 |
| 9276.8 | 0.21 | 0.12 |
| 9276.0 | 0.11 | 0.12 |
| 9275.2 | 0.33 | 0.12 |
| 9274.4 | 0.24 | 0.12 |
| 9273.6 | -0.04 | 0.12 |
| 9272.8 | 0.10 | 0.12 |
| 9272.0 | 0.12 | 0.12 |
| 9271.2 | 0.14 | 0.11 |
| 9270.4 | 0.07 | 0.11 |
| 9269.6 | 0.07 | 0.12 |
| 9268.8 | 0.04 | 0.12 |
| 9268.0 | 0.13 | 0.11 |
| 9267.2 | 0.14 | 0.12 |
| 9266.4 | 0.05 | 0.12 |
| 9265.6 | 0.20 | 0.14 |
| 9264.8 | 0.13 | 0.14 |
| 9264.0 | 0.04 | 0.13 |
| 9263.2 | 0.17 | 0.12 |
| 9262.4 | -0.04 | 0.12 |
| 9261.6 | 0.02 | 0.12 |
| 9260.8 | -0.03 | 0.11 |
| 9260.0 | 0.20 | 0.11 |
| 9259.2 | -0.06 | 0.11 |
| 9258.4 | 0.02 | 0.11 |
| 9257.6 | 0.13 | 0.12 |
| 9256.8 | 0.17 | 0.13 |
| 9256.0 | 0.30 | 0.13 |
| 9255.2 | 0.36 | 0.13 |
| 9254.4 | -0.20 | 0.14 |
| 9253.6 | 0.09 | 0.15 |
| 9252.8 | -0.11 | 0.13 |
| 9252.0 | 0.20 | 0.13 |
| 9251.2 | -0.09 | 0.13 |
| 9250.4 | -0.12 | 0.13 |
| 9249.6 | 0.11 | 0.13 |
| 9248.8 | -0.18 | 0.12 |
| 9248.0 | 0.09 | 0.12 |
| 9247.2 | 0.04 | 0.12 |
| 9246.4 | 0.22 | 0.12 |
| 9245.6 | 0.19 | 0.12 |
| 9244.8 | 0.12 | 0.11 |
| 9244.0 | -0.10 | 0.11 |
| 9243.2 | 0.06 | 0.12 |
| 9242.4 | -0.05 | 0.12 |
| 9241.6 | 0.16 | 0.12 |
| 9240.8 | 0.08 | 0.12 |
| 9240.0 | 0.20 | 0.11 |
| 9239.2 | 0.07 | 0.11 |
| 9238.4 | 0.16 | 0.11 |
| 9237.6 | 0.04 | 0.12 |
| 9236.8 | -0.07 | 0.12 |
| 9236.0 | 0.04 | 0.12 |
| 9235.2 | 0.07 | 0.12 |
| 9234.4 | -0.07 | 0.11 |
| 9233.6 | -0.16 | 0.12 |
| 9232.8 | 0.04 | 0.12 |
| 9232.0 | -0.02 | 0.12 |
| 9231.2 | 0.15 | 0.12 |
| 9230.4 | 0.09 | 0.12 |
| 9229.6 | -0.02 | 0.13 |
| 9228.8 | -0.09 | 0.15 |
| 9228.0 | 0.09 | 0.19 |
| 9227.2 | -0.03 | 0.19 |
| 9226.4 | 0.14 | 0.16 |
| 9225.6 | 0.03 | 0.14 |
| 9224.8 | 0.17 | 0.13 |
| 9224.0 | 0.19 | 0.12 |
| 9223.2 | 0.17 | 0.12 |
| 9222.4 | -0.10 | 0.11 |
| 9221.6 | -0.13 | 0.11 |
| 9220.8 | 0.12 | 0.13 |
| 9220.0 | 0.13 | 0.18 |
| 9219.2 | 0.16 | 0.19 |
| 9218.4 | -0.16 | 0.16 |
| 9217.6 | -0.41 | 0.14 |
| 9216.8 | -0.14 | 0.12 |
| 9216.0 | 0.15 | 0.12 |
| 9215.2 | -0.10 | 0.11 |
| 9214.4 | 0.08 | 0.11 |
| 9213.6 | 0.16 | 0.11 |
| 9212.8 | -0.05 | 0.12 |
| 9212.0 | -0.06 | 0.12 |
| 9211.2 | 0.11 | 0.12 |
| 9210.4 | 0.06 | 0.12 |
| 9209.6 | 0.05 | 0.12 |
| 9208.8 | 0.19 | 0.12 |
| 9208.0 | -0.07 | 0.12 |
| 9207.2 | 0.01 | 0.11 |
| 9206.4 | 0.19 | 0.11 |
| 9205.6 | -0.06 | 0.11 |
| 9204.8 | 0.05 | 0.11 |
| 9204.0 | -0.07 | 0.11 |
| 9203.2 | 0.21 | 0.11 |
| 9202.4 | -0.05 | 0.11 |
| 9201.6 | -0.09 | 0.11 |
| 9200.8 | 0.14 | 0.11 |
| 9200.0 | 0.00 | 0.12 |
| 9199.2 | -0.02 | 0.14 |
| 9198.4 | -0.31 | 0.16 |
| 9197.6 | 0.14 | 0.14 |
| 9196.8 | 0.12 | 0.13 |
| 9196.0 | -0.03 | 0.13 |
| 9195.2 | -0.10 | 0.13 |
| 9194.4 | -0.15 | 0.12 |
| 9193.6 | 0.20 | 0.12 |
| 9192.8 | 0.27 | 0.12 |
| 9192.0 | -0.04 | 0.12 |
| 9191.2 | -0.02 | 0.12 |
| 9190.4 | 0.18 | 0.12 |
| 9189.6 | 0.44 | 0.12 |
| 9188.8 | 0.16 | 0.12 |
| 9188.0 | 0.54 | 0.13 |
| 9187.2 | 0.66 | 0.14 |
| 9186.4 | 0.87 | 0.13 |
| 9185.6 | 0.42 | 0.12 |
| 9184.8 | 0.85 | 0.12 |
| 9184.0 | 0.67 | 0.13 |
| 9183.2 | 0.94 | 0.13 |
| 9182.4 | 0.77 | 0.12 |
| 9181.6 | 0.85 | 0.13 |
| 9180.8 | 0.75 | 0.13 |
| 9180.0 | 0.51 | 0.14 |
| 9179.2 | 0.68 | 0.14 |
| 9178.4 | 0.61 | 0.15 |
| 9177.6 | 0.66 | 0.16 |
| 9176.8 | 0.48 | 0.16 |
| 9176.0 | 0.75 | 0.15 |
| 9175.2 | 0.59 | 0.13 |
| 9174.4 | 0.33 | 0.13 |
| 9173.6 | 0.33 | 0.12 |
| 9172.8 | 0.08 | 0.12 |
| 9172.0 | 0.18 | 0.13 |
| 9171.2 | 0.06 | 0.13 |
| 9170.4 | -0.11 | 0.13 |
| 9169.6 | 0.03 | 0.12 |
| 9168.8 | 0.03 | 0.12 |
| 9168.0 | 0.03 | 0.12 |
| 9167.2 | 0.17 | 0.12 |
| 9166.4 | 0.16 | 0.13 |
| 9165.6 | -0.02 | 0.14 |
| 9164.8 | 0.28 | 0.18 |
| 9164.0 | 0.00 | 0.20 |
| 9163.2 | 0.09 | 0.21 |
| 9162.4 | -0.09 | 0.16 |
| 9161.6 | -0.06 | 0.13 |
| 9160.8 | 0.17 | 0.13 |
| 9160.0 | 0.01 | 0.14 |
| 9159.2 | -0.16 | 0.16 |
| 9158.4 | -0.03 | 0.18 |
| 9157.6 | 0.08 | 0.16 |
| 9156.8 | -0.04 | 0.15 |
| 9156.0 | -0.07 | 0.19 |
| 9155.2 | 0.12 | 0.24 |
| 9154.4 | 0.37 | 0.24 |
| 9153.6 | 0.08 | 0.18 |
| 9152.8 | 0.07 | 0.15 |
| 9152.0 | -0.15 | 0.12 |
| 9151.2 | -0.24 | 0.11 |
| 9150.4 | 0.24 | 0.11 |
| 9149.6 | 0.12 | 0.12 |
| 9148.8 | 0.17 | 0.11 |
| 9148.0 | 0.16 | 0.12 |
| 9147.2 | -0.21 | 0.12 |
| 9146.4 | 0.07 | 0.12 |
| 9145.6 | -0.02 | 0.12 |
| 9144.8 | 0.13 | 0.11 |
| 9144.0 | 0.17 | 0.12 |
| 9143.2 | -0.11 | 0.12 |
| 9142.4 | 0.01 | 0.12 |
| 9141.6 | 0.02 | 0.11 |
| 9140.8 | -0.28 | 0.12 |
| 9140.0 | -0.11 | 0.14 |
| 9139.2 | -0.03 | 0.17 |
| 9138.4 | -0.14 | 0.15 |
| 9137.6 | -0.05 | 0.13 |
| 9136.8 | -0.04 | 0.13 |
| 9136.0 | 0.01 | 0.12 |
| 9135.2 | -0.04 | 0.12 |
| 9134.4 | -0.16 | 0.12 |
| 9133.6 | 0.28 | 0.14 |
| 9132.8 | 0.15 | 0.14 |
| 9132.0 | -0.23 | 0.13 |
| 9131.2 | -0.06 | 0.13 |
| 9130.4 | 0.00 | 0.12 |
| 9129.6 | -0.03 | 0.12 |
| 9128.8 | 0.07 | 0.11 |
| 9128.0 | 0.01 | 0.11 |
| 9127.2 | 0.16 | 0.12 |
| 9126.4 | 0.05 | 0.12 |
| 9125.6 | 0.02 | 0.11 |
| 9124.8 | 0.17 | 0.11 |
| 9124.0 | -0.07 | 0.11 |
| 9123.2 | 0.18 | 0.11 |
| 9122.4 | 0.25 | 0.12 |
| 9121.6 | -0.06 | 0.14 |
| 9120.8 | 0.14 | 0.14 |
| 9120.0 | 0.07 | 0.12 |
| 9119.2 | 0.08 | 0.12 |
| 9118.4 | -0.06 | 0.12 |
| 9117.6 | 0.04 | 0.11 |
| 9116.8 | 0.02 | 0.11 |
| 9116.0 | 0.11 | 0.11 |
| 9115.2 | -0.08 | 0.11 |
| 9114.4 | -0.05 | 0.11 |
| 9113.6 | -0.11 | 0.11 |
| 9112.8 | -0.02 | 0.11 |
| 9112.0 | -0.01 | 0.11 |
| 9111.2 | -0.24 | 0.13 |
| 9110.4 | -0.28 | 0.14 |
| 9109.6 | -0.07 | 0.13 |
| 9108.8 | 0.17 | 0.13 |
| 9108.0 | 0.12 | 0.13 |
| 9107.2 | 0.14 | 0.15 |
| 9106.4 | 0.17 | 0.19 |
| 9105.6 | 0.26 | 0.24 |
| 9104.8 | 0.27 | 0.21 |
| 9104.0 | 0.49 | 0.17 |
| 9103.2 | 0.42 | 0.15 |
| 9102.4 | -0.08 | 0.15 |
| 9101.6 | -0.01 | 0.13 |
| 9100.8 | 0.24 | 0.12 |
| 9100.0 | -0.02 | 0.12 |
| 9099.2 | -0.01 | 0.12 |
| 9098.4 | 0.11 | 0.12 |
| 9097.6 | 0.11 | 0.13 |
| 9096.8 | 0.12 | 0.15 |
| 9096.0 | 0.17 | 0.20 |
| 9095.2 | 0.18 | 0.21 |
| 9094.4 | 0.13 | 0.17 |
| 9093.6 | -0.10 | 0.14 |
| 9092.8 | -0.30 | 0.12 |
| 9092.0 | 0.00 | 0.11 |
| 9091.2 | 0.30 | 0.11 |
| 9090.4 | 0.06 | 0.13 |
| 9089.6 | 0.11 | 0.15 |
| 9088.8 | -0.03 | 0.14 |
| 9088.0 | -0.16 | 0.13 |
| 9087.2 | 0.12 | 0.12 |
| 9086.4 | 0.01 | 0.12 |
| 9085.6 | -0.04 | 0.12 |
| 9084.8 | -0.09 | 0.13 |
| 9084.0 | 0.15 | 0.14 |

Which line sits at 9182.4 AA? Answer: [O II] 3727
